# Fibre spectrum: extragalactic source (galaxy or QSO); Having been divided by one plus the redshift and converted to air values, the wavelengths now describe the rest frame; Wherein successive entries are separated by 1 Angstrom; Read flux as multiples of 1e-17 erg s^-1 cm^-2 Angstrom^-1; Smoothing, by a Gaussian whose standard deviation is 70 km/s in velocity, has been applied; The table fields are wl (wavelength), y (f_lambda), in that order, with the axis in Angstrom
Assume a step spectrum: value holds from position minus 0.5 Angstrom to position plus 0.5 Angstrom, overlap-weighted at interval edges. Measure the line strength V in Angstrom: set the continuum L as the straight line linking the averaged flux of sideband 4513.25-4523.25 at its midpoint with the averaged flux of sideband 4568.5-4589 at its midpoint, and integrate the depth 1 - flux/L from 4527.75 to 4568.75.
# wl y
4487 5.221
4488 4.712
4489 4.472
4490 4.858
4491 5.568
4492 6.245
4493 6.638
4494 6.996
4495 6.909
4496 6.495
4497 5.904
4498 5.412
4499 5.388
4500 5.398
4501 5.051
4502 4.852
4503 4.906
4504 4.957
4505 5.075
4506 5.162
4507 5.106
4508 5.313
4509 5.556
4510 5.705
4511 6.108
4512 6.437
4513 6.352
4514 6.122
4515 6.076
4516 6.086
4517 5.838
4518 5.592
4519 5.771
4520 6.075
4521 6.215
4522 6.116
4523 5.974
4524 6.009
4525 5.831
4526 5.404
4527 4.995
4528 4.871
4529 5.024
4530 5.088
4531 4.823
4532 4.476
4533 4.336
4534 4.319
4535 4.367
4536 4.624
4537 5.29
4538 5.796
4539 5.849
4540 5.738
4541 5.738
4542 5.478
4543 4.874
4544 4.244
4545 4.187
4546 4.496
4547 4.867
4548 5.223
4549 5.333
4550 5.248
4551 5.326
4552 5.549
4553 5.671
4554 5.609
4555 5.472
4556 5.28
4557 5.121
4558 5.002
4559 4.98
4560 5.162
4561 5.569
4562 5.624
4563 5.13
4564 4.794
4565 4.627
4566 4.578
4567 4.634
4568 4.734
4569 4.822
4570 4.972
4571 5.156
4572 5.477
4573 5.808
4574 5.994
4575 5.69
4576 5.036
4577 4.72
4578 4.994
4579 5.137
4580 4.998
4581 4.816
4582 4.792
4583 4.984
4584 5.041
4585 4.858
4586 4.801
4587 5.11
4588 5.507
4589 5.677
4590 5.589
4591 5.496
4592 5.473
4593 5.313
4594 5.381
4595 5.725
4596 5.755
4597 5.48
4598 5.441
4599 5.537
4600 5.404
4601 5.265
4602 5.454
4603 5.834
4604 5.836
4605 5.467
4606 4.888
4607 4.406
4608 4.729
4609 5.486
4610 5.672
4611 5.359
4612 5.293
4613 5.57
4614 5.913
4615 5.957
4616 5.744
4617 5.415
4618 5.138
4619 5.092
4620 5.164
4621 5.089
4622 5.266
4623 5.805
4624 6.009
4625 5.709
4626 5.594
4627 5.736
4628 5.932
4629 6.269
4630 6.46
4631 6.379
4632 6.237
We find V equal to 3.8 Angstrom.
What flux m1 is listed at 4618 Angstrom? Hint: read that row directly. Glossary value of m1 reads 5.138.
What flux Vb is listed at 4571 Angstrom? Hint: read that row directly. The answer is 5.156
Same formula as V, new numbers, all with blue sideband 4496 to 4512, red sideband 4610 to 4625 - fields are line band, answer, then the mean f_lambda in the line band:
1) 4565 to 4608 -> 1.9 Angstrom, 5.23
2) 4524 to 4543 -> 1.0 Angstrom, 5.13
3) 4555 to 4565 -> 0.5 Angstrom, 5.17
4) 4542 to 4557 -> 0.9 Angstrom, 5.11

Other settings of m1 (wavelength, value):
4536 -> 4.624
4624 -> 6.009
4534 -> 4.319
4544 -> 4.244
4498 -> 5.412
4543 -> 4.874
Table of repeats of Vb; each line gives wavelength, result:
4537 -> 5.29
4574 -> 5.994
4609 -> 5.486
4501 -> 5.051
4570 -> 4.972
